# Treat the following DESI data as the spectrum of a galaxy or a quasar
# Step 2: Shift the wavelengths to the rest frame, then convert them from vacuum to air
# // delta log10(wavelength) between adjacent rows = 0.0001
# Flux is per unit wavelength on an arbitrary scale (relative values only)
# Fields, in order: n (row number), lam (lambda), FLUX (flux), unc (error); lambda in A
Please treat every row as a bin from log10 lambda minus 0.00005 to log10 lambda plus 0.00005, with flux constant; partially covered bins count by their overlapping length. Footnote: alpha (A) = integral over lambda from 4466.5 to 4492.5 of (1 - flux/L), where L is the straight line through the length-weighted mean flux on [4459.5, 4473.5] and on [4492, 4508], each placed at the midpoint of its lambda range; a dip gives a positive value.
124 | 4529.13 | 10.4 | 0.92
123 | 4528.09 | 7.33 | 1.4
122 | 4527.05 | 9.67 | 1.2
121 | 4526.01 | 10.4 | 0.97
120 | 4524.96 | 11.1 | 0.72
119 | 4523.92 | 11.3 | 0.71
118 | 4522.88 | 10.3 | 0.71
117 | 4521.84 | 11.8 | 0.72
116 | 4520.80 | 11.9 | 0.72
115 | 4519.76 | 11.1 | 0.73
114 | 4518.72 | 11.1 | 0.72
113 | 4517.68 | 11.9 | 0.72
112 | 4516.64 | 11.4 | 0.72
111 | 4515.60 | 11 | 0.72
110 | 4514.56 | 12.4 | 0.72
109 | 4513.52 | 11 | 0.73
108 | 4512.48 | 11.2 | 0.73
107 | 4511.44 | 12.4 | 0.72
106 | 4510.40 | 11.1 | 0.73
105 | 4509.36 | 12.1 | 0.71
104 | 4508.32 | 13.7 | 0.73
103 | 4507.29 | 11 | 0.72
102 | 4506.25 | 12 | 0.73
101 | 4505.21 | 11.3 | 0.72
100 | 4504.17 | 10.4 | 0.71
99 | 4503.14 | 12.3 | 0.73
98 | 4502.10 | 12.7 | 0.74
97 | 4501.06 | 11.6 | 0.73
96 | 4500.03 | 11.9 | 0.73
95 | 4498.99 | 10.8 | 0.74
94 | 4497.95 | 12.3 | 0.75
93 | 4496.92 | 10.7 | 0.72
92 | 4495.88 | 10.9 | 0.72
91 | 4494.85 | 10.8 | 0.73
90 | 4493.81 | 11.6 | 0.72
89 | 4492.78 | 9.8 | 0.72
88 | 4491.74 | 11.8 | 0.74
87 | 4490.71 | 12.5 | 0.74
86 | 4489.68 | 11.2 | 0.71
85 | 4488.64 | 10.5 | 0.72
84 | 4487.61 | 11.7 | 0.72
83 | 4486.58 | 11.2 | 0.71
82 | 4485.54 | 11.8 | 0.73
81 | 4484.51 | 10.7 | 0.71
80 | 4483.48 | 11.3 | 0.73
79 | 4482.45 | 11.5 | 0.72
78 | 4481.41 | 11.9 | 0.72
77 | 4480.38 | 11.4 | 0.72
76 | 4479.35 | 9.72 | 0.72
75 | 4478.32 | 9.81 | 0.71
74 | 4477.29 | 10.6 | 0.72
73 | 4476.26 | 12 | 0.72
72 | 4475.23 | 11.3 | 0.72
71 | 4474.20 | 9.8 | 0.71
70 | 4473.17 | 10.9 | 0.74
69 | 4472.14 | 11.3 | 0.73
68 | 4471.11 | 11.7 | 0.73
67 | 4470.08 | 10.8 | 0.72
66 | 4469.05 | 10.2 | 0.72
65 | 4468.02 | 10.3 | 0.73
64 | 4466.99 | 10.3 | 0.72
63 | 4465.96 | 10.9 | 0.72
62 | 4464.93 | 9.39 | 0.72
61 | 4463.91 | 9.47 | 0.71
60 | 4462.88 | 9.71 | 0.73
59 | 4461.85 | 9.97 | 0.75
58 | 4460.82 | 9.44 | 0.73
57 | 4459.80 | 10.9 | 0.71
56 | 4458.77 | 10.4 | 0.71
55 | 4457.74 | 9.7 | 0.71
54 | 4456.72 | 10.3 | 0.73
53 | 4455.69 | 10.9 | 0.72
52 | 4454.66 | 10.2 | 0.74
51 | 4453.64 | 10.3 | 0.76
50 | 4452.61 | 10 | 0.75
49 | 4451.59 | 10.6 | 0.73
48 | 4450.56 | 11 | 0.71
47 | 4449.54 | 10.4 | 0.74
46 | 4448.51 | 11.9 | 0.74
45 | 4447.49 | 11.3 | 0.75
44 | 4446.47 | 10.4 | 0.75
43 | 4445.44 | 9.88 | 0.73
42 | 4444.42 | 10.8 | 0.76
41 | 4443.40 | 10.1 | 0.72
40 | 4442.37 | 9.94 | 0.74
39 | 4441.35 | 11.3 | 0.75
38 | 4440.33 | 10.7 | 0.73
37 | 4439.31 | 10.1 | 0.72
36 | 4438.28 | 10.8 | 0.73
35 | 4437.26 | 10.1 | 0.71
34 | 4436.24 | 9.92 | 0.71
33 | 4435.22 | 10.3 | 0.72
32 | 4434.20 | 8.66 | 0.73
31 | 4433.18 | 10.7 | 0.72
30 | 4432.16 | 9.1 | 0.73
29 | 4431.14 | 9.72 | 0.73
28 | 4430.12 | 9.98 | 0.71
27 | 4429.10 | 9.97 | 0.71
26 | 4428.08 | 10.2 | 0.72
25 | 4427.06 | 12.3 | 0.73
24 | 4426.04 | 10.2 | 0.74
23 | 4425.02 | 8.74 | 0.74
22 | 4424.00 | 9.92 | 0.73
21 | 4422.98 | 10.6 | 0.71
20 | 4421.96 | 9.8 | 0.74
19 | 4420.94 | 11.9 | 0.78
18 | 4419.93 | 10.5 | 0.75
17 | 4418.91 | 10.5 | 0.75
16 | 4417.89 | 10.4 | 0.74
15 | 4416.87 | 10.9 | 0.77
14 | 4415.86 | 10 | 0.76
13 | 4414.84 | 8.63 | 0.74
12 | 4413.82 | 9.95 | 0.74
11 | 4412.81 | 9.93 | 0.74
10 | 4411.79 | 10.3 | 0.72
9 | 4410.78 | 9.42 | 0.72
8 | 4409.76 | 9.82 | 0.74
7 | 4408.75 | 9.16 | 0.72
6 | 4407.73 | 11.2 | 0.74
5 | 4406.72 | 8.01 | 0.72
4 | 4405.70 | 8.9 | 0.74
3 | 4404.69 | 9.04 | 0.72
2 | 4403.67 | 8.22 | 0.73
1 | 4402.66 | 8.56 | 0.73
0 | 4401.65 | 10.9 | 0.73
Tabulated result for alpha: -0.68 A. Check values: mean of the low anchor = 10.4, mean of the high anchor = 11.4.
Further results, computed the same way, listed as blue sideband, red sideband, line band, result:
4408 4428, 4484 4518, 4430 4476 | 1.6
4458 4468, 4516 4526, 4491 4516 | -1.5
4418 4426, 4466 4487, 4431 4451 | 0.3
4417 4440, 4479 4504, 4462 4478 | 0.6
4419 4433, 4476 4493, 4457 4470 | 0.9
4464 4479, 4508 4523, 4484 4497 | -0.2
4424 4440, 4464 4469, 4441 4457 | -0.7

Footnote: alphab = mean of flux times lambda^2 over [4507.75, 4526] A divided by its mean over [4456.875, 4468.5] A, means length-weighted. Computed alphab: 1.2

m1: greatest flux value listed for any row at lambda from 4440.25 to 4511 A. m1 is 13.7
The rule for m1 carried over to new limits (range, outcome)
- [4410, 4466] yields 12.3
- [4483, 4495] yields 12.5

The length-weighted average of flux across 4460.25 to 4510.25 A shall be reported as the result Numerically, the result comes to 11.1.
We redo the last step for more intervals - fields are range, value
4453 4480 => 10.4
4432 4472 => 10.4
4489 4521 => 11.5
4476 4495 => 11.1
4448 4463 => 10.4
